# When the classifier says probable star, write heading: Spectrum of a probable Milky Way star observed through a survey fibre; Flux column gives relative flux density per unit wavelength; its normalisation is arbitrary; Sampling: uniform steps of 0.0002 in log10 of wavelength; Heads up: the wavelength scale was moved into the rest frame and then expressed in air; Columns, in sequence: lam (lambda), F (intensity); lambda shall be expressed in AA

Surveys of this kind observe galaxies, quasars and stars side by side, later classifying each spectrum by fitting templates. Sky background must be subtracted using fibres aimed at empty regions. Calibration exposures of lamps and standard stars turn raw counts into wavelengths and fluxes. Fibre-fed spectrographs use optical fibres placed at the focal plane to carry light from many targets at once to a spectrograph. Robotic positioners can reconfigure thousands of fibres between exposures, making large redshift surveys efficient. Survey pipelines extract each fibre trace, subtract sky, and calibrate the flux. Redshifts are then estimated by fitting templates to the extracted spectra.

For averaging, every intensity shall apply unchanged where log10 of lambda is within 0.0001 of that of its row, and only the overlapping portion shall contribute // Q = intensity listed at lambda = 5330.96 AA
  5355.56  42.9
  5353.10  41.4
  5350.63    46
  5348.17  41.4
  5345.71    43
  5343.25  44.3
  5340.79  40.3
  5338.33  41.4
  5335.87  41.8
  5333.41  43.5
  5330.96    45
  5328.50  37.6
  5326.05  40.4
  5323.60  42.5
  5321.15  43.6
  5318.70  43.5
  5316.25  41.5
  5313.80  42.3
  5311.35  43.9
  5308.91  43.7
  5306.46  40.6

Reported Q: 45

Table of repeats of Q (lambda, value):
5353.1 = 41.4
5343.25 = 44.3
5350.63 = 46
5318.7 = 43.5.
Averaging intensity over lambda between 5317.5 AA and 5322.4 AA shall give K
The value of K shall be 43.6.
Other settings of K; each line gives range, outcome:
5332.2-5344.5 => 42.2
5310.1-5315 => 43.1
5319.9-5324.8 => 43.1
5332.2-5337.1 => 42.6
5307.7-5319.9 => 43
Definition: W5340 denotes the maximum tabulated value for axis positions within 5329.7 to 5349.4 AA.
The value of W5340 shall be 45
